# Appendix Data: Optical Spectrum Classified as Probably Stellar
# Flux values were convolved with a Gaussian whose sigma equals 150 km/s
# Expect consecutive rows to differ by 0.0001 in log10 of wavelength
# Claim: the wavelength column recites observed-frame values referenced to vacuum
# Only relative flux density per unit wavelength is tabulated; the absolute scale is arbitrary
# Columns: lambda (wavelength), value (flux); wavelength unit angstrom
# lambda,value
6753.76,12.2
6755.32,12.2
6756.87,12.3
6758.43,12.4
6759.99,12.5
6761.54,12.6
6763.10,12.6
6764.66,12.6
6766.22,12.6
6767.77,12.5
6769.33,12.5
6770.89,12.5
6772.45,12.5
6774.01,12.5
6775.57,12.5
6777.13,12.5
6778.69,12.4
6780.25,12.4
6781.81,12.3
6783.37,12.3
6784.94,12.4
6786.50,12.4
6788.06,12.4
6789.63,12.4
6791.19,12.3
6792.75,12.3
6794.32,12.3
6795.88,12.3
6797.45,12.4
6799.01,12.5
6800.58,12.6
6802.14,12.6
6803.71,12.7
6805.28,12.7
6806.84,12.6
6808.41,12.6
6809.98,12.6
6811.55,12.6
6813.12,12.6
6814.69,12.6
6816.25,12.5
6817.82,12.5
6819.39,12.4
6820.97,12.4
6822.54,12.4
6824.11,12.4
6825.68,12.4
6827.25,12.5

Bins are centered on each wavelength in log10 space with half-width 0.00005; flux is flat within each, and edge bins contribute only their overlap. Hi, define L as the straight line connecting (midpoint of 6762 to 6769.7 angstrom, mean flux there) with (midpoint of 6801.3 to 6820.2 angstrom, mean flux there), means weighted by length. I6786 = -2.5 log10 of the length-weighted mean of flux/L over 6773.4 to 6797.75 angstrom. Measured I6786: 0.02 mag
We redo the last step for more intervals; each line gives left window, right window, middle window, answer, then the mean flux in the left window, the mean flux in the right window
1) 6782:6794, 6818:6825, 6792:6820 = -0.013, 12.3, 12.4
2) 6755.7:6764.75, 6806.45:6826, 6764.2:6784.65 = 0.002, 12.5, 12.5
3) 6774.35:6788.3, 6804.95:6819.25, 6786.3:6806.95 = 0.003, 12.4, 12.6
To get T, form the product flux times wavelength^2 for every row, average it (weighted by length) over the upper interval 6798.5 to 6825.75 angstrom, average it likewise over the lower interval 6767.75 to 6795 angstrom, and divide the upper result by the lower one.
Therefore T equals 1.02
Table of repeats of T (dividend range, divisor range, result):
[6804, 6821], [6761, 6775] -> 1.01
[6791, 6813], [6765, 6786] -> 1.01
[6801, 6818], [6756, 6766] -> 1.02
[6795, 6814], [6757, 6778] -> 1.02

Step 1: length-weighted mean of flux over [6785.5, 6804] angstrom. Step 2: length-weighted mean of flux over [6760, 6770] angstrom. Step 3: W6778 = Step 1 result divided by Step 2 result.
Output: 0.99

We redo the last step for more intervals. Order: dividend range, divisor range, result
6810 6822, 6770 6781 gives 1.00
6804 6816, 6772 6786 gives 1.02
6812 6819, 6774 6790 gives 1.01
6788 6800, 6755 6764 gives 0.99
